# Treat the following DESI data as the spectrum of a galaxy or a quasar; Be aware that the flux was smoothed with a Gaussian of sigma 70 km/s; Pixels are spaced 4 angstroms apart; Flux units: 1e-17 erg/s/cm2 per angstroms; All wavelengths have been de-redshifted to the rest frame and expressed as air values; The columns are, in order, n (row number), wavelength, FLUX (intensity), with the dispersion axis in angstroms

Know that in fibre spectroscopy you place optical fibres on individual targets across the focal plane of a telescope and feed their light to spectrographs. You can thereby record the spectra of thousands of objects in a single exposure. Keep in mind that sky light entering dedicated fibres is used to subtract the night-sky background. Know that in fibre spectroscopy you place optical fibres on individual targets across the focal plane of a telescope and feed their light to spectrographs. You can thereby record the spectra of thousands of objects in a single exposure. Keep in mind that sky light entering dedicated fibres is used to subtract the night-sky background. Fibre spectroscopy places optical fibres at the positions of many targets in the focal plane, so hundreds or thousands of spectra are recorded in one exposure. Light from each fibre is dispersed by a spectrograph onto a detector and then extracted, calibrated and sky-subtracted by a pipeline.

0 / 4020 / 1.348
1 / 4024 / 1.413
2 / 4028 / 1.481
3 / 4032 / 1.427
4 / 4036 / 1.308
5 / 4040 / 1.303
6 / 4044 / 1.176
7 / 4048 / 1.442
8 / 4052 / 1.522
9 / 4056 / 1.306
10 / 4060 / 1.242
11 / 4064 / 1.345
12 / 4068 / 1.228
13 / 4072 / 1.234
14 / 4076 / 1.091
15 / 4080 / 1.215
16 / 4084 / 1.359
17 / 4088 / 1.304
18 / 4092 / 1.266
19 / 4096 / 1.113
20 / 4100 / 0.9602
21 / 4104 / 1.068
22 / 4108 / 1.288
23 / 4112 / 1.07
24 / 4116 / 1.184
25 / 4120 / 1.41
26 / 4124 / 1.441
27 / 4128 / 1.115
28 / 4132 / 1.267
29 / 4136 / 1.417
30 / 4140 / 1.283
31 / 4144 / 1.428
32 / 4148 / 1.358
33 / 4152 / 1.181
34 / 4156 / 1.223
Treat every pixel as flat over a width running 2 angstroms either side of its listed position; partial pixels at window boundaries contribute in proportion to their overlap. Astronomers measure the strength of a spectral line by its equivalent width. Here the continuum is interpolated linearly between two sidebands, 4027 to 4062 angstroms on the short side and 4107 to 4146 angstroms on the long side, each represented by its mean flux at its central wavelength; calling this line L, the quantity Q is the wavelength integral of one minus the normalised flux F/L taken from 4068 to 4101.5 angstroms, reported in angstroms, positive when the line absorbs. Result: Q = 3.1 angstroms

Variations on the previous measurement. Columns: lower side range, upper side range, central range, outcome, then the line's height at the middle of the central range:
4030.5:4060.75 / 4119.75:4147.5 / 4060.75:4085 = 1.8 angstroms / 1.34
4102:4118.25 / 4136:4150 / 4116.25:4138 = -1.0 angstroms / 1.26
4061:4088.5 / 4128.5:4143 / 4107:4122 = 0.6 angstroms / 1.29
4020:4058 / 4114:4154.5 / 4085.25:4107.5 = 2.9 angstroms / 1.33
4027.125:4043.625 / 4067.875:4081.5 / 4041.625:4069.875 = -1.3 angstroms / 1.27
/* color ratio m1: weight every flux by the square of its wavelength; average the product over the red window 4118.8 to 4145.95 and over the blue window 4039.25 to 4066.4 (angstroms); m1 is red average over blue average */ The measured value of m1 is 1.04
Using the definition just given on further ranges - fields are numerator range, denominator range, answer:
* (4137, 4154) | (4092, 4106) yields 1.25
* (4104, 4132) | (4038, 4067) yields 0.96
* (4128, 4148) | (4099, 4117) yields 1.20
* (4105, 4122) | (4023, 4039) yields 0.91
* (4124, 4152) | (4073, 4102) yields 1.13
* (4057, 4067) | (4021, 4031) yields 0.91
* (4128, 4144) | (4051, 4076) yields 1.05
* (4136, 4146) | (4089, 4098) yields 1.16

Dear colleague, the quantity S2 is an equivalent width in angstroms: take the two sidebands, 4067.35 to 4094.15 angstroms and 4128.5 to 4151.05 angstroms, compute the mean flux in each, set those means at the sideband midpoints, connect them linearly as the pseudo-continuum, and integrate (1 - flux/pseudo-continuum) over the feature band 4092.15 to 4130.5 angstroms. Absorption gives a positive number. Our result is 2.94 angstroms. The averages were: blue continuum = 1.24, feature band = 1.19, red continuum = 1.33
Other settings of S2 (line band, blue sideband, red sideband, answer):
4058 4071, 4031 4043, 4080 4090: 0.5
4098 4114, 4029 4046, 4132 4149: 3.0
